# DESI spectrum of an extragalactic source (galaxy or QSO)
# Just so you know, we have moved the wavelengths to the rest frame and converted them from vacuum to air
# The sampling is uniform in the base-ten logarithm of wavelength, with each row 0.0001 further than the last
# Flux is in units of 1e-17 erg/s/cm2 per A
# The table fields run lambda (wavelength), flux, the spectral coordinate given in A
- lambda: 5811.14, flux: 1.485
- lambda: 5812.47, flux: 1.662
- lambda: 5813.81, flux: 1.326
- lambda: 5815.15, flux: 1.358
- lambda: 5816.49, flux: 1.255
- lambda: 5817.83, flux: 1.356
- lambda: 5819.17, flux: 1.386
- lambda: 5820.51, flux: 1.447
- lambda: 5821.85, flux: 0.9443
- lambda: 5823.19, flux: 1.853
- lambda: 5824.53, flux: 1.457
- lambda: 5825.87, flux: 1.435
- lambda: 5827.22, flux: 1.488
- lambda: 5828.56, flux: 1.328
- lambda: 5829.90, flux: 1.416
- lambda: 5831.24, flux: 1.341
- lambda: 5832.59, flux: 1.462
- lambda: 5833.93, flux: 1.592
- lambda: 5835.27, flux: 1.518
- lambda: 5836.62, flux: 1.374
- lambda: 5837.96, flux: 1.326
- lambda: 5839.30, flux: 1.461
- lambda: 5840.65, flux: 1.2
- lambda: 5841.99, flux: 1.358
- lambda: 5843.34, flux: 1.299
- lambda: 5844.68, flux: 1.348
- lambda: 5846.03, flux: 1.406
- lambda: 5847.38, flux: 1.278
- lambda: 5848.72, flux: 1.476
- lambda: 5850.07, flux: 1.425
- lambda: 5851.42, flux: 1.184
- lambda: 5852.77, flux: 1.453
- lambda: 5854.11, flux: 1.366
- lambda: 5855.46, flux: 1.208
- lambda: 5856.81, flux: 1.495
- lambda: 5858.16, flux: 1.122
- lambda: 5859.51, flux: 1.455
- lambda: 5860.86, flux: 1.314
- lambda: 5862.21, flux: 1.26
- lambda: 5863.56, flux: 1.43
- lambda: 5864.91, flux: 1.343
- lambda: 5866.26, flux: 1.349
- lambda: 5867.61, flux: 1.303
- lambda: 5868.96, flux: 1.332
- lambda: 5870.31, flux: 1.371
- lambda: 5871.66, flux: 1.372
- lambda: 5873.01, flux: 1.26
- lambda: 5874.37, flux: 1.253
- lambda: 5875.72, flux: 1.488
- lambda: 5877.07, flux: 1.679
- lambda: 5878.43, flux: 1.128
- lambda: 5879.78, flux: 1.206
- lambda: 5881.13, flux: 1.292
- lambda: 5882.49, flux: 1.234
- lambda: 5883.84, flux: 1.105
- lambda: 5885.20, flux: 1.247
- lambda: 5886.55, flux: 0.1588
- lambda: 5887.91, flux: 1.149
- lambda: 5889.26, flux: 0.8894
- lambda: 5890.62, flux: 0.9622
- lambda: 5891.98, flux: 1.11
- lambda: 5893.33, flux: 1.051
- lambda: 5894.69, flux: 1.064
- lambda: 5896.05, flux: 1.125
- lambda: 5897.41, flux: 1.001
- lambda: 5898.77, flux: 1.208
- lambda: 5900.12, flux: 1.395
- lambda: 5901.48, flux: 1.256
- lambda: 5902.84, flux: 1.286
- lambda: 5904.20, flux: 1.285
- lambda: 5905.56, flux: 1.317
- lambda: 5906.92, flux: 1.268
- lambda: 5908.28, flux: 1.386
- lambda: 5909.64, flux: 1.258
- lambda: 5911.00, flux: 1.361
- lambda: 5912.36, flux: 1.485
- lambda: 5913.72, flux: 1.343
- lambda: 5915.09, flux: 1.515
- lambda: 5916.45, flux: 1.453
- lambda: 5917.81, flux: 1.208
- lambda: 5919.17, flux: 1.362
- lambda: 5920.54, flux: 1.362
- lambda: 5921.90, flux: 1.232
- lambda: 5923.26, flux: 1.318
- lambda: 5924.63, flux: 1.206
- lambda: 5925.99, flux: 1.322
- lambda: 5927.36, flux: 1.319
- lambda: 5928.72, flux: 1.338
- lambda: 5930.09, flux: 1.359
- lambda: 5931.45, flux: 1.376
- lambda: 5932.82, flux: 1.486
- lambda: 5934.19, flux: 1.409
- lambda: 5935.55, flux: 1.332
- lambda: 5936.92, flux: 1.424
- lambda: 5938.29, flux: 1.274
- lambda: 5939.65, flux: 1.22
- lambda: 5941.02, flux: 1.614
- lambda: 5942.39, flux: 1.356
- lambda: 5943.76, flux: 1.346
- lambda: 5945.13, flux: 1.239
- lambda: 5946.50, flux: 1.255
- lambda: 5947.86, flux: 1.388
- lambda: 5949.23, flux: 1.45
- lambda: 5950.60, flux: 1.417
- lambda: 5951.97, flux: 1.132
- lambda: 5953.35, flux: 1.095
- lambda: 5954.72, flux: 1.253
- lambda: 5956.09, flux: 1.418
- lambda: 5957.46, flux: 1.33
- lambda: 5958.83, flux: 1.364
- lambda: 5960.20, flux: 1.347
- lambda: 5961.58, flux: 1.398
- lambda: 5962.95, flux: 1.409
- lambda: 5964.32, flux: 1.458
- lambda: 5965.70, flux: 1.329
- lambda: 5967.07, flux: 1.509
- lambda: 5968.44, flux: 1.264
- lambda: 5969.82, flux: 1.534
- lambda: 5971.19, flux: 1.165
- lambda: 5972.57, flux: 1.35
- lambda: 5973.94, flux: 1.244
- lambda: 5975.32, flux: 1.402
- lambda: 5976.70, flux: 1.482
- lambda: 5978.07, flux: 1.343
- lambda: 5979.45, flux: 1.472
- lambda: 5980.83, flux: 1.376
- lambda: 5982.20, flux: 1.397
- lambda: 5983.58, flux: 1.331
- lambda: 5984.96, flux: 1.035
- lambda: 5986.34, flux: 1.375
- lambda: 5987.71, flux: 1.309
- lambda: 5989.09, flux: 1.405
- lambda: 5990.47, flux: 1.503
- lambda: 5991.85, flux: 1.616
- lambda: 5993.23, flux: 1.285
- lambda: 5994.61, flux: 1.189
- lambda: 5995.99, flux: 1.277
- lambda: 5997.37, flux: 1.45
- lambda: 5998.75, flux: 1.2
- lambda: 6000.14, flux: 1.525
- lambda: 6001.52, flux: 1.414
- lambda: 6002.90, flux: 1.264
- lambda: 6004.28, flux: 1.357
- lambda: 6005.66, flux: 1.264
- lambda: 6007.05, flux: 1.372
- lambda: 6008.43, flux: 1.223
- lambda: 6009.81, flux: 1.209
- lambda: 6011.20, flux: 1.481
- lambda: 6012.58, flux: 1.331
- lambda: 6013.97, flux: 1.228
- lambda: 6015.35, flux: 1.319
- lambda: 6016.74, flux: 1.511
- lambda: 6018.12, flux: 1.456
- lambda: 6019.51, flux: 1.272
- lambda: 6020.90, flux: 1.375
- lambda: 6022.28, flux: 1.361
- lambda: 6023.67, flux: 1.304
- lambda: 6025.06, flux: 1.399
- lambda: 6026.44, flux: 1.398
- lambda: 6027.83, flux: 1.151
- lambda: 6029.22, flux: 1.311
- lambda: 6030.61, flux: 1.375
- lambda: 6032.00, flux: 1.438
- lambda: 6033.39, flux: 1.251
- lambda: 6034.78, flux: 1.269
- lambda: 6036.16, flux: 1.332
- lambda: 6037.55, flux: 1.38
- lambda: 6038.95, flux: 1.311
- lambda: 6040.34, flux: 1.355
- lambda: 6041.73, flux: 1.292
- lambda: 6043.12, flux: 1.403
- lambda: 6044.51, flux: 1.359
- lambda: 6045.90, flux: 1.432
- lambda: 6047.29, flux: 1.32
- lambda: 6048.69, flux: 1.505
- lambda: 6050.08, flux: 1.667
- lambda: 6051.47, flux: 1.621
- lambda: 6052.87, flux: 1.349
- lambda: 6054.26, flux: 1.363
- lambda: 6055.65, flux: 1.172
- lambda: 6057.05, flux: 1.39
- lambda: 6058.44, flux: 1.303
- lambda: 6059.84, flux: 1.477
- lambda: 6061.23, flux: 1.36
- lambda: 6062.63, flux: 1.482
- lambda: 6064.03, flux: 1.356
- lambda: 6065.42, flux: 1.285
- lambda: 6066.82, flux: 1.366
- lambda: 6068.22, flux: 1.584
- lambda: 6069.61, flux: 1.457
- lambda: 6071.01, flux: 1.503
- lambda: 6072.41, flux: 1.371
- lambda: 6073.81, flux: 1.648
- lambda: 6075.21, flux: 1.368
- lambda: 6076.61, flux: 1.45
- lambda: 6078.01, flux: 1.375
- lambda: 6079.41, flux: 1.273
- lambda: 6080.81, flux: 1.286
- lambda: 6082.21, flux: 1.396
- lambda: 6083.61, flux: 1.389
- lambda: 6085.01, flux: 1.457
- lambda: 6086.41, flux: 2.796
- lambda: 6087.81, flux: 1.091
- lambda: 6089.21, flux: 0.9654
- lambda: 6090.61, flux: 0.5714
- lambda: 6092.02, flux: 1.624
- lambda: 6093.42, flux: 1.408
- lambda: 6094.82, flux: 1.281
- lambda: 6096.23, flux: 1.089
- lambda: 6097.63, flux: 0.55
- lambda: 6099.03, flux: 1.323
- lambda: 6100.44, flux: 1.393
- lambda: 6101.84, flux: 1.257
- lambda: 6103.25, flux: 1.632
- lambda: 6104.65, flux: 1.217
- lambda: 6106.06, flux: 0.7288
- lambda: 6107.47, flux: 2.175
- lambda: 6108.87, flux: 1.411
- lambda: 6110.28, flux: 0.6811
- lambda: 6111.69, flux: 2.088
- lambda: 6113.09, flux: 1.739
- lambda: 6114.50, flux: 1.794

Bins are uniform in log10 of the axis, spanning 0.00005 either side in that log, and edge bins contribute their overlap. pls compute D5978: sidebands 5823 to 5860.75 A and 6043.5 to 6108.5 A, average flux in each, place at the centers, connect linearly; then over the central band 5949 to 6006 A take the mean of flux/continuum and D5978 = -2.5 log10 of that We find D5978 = 0.027 mag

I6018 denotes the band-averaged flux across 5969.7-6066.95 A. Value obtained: 1.36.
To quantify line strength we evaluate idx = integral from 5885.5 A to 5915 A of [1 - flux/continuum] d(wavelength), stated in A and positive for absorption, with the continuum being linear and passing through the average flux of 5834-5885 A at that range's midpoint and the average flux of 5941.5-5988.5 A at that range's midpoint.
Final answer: 3.8 A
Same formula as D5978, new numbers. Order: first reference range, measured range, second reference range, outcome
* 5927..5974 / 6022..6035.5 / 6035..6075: 0.054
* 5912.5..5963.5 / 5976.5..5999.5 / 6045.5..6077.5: 0.019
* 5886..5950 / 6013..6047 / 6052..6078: 0.022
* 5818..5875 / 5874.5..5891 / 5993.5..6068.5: 0.201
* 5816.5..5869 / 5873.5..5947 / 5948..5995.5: 0.080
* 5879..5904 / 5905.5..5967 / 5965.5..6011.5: -0.113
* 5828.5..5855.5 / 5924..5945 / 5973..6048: 0.004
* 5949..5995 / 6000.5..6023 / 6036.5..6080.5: 0.027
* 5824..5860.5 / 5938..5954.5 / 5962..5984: 0.053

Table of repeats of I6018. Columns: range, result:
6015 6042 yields 1.34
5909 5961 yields 1.34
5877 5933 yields 1.23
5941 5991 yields 1.35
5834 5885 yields 1.34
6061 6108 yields 1.36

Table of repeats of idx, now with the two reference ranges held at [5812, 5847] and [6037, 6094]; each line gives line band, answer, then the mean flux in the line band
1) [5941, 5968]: 1.01 A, 1.35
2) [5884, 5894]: 3.23 A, 0.947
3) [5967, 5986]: 0.76 A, 1.35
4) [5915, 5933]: 0.80 A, 1.34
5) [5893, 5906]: 1.84 A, 1.2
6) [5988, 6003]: 0.26 A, 1.38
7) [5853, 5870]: 0.76 A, 1.34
